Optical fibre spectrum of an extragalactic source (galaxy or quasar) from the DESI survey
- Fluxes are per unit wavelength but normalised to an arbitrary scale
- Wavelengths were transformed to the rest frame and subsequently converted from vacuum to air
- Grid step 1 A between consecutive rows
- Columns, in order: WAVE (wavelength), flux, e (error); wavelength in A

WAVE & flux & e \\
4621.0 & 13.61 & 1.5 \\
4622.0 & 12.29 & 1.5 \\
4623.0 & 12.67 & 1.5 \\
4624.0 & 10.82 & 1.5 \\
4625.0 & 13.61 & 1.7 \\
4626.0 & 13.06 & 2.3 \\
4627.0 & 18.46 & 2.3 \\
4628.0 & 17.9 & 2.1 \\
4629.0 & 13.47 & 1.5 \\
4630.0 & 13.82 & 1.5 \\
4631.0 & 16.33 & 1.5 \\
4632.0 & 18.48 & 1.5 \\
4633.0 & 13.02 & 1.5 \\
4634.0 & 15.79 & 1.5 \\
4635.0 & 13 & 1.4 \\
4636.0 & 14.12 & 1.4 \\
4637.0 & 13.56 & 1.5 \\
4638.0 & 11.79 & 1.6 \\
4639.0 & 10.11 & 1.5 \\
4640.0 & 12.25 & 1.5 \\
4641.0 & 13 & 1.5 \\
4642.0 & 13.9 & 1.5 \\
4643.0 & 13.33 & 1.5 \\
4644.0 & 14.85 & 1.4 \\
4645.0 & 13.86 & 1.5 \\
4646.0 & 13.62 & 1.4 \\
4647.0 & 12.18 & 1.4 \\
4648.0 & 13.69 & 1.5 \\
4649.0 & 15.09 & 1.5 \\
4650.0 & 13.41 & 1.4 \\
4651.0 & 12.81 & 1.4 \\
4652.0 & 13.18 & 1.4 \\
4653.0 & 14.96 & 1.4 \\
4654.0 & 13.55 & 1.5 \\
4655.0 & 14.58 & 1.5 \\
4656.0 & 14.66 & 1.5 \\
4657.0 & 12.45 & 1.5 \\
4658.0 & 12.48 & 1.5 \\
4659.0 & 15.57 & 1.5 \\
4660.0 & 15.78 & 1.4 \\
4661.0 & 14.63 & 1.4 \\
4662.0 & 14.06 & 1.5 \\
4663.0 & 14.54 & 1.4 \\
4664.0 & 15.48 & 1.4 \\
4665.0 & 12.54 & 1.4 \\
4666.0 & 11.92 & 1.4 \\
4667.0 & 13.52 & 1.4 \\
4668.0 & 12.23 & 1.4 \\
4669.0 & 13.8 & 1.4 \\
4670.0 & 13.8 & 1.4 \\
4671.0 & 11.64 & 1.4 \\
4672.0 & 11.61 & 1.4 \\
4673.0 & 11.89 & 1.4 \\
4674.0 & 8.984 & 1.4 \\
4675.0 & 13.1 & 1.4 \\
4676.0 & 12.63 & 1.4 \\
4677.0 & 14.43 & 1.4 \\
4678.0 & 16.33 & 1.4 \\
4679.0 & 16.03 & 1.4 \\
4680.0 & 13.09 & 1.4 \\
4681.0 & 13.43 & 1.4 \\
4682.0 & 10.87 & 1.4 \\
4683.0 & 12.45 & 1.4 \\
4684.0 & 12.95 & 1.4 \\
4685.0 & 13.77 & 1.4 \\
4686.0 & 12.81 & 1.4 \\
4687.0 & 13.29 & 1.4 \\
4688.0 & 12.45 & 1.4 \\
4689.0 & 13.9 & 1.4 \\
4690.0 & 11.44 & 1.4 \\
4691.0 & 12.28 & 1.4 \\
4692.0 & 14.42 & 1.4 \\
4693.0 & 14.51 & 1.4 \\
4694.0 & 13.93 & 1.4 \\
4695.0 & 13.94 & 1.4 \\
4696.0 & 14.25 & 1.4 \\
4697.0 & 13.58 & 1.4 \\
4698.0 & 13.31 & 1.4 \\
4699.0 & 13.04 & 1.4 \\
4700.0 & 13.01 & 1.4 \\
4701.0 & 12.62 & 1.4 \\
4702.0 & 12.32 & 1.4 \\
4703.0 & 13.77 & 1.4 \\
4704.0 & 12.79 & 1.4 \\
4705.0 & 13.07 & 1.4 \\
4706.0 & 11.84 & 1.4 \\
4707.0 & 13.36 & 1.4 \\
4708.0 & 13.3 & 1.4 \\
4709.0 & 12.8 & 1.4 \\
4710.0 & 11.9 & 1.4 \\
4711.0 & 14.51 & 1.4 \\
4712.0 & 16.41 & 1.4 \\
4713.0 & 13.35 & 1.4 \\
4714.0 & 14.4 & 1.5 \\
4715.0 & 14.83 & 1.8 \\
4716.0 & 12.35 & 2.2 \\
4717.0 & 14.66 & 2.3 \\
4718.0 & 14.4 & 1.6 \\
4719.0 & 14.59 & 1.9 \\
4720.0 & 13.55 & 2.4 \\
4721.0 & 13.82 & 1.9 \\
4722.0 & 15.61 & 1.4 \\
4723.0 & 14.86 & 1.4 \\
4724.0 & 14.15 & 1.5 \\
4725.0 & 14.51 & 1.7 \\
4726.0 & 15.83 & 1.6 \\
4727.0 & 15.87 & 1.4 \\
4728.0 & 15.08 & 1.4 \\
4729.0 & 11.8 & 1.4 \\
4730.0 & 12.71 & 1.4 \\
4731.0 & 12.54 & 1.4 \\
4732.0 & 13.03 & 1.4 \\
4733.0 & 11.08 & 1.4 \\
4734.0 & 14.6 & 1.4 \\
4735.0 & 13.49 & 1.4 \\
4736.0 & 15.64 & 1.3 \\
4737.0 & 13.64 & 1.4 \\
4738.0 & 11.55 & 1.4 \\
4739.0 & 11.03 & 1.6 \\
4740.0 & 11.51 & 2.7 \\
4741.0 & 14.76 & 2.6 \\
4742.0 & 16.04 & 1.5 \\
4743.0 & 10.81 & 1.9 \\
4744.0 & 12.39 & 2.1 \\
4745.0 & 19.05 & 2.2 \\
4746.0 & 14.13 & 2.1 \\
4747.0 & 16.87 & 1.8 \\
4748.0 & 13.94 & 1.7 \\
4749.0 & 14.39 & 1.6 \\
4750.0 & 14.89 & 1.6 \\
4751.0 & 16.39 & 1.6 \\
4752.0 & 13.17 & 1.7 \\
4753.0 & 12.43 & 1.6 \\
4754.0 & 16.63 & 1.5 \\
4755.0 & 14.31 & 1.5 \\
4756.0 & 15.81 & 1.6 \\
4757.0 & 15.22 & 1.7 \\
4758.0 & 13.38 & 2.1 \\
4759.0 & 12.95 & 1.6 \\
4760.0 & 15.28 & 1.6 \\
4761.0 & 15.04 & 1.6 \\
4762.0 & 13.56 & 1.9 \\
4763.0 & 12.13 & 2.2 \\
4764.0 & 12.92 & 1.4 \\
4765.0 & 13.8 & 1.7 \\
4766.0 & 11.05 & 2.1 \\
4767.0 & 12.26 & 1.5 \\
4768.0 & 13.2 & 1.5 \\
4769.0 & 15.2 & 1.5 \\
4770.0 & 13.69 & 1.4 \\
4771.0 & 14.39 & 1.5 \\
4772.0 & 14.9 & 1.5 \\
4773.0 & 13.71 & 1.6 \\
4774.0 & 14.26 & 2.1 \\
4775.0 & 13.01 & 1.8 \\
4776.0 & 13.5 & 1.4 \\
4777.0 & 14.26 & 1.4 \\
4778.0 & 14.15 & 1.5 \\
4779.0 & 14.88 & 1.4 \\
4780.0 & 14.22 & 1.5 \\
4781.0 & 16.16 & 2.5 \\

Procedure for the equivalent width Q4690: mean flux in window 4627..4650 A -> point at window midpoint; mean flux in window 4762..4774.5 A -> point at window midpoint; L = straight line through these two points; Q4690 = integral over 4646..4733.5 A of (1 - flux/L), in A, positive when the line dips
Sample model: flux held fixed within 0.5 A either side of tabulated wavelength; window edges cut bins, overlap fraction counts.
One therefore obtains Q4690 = 1.9 A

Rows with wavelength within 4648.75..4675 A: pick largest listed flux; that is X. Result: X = 15.78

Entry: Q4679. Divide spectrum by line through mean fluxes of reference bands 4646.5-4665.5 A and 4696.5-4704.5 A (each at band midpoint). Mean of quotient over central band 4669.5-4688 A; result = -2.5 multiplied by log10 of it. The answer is 0.05 mag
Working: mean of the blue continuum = 14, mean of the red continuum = 13.1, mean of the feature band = 12.9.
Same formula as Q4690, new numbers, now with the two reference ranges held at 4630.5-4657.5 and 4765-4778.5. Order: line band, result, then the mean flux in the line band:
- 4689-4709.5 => 0.8 A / 13.2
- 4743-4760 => -1.2 A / 14.6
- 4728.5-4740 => 0.8 A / 12.8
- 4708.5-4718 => -0.2 A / 13.9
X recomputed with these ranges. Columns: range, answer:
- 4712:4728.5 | 16.41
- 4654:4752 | 19.05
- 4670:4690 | 16.33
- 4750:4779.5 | 16.63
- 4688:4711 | 14.51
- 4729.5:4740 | 15.64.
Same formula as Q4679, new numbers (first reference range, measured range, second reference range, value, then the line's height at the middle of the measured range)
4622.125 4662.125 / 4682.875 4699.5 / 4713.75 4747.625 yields 0.049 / 14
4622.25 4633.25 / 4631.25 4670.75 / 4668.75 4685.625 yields 0.010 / 13.9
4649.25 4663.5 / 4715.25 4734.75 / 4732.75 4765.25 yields 0.008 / 14.1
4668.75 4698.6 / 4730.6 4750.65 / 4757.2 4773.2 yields -0.025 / 13.5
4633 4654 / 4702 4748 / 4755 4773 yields -0.010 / 13.7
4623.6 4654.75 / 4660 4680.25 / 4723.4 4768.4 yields 0.043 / 13.9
